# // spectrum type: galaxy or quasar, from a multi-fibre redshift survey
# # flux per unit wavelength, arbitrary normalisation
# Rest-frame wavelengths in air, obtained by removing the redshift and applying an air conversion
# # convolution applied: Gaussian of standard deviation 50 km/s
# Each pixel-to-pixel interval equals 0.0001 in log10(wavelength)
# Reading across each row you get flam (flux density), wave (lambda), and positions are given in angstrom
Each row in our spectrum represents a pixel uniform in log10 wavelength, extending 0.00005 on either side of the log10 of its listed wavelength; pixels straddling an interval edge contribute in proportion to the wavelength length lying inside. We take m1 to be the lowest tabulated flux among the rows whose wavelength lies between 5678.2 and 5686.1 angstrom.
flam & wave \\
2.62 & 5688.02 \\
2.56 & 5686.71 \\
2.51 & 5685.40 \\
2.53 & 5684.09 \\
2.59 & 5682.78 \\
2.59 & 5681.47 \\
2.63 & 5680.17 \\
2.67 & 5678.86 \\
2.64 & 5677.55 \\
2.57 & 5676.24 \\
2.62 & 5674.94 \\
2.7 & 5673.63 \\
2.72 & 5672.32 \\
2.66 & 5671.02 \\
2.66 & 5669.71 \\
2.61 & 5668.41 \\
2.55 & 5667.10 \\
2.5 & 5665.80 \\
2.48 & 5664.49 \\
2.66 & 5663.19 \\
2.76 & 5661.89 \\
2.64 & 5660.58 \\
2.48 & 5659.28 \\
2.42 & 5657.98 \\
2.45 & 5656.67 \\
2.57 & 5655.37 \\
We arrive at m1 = 2.51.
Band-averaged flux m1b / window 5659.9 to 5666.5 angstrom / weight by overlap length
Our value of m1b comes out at 2.61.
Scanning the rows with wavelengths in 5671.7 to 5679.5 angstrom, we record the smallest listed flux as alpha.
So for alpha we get 2.57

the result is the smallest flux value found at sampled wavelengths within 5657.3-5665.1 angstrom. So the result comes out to 2.42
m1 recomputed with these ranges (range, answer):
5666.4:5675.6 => 2.55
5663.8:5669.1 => 2.48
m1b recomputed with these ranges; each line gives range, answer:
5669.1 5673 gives 2.68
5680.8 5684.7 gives 2.57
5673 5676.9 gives 2.63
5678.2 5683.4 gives 2.62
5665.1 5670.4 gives 2.58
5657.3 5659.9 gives 2.45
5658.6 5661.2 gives 2.56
